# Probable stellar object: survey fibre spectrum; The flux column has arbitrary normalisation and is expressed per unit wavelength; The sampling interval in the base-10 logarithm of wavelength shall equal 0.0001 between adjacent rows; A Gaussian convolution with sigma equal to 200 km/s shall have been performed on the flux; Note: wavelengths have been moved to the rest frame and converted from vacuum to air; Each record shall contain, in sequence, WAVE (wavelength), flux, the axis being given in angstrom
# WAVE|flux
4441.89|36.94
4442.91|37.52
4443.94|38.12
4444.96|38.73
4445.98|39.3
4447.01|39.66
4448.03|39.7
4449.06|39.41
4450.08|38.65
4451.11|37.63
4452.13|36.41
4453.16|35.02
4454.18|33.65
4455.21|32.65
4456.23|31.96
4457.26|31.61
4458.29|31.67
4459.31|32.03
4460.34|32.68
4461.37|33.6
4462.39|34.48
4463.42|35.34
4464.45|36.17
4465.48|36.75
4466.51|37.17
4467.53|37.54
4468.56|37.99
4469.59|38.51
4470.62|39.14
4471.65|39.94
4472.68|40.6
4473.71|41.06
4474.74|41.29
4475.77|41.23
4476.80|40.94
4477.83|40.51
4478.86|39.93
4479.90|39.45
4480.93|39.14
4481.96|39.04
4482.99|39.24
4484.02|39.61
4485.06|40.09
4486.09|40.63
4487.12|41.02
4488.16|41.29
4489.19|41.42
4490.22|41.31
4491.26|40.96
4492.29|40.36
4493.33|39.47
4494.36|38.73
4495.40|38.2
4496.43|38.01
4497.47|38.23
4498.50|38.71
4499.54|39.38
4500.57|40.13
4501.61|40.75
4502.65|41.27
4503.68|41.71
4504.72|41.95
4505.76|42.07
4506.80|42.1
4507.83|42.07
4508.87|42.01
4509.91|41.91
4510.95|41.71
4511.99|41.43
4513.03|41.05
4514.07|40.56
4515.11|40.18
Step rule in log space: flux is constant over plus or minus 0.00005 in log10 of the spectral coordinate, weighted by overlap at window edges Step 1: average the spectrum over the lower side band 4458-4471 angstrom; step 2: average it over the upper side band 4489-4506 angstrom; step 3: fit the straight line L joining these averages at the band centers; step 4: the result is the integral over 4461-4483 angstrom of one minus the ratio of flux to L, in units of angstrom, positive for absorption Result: -1.2 angstrom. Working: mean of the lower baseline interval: 35.7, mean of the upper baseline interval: 40.1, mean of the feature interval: 38.6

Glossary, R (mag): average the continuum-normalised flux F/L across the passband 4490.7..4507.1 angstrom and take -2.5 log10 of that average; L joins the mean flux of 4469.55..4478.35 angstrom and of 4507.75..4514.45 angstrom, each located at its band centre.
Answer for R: 0.03 mag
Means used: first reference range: 40.5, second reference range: 41.5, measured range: 40.1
